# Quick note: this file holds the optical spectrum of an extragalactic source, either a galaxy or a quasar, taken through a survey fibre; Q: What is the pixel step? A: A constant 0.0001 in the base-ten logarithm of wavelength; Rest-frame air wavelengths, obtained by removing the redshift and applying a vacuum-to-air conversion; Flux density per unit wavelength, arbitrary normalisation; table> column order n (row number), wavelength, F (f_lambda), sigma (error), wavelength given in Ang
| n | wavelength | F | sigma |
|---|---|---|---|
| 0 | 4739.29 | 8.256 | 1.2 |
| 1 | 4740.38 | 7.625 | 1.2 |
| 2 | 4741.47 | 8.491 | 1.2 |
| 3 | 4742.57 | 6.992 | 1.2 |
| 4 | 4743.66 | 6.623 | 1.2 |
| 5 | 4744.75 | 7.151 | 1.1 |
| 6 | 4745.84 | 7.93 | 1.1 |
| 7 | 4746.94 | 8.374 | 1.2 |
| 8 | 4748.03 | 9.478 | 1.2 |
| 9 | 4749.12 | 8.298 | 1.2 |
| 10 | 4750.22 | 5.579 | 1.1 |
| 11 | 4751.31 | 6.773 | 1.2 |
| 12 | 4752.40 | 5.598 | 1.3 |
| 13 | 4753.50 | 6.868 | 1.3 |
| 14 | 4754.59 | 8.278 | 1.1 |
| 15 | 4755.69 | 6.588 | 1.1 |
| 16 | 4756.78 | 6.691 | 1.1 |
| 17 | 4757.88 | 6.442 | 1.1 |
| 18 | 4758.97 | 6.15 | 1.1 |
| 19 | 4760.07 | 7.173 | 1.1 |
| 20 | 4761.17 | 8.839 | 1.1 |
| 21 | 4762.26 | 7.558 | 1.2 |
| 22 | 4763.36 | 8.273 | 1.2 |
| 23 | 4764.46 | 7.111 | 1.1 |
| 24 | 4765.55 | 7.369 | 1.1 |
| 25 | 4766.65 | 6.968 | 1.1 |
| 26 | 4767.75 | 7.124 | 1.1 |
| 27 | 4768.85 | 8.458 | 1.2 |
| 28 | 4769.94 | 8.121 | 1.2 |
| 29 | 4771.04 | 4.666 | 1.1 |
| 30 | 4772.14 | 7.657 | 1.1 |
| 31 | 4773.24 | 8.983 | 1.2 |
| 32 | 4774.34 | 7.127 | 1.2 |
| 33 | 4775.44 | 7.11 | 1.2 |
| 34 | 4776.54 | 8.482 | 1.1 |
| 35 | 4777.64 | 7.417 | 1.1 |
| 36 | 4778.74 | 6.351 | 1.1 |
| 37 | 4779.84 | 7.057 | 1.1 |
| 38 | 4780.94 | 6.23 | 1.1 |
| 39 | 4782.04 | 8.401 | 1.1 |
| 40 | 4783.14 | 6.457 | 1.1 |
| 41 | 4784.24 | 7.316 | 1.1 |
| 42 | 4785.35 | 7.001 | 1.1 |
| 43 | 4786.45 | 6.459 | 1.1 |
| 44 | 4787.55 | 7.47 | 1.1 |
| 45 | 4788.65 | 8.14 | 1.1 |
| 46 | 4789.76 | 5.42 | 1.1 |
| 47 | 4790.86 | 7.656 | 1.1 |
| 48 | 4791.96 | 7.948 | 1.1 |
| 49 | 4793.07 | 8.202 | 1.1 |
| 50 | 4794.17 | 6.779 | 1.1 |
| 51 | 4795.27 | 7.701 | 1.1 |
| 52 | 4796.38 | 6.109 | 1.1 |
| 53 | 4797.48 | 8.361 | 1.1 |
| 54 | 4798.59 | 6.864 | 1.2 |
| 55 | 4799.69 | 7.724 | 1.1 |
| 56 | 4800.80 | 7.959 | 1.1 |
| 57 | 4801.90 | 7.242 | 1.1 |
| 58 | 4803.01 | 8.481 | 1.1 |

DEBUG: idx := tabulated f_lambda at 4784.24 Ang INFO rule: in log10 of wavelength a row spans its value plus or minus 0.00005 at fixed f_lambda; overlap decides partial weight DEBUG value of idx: 7.316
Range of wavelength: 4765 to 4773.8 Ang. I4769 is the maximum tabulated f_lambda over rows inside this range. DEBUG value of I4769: 8.983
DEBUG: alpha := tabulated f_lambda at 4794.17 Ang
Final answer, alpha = 6.779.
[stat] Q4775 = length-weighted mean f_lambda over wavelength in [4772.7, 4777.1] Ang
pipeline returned 7.92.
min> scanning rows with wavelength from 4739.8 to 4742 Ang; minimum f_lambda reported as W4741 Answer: 7.625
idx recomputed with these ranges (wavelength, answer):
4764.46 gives 7.111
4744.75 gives 7.151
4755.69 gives 6.588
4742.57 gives 6.992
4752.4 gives 5.598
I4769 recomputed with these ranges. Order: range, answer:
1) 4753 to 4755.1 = 8.278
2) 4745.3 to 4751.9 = 9.478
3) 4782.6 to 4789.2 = 8.14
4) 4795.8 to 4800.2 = 8.361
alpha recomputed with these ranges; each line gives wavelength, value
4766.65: 6.968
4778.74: 6.351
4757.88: 6.442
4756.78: 6.691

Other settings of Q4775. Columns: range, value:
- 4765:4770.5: 7.61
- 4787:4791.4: 7.17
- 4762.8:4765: 7.67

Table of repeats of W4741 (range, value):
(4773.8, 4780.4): 6.351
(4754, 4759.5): 6.15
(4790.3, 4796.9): 6.109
